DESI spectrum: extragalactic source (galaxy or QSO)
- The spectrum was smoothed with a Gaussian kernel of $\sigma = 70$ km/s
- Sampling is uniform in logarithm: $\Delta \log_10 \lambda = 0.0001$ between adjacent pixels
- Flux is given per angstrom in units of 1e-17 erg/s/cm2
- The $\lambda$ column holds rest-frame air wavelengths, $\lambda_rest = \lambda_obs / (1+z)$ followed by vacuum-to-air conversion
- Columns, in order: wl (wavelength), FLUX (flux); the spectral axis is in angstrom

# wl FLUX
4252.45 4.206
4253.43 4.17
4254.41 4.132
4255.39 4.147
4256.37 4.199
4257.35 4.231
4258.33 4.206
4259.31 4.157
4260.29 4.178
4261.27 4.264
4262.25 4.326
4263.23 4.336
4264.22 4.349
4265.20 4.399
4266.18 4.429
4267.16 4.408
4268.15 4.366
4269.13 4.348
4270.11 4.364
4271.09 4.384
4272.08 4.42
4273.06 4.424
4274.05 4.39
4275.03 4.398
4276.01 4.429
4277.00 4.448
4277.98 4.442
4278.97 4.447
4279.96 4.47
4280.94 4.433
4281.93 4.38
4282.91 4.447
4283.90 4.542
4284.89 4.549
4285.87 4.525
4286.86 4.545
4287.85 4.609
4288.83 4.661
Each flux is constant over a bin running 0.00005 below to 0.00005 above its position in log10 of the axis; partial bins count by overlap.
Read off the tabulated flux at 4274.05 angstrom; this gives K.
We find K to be 4.39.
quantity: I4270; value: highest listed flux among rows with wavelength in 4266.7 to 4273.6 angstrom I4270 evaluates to 4.424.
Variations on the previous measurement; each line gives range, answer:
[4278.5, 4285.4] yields 4.549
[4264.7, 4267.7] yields 4.429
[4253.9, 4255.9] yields 4.147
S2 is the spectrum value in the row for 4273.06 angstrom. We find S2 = 4.424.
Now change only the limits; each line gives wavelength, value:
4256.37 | 4.199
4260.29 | 4.178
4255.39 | 4.147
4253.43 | 4.17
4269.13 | 4.348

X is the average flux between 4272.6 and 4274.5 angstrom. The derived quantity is 4.39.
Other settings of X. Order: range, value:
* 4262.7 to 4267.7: 4.38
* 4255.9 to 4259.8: 4.2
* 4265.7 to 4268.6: 4.39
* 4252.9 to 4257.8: 4.17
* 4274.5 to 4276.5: 4.43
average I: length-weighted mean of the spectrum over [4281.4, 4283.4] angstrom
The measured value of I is 4.42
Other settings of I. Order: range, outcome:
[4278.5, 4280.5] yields 4.46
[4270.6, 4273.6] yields 4.4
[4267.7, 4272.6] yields 4.38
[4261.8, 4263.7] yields 4.33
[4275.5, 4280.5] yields 4.45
